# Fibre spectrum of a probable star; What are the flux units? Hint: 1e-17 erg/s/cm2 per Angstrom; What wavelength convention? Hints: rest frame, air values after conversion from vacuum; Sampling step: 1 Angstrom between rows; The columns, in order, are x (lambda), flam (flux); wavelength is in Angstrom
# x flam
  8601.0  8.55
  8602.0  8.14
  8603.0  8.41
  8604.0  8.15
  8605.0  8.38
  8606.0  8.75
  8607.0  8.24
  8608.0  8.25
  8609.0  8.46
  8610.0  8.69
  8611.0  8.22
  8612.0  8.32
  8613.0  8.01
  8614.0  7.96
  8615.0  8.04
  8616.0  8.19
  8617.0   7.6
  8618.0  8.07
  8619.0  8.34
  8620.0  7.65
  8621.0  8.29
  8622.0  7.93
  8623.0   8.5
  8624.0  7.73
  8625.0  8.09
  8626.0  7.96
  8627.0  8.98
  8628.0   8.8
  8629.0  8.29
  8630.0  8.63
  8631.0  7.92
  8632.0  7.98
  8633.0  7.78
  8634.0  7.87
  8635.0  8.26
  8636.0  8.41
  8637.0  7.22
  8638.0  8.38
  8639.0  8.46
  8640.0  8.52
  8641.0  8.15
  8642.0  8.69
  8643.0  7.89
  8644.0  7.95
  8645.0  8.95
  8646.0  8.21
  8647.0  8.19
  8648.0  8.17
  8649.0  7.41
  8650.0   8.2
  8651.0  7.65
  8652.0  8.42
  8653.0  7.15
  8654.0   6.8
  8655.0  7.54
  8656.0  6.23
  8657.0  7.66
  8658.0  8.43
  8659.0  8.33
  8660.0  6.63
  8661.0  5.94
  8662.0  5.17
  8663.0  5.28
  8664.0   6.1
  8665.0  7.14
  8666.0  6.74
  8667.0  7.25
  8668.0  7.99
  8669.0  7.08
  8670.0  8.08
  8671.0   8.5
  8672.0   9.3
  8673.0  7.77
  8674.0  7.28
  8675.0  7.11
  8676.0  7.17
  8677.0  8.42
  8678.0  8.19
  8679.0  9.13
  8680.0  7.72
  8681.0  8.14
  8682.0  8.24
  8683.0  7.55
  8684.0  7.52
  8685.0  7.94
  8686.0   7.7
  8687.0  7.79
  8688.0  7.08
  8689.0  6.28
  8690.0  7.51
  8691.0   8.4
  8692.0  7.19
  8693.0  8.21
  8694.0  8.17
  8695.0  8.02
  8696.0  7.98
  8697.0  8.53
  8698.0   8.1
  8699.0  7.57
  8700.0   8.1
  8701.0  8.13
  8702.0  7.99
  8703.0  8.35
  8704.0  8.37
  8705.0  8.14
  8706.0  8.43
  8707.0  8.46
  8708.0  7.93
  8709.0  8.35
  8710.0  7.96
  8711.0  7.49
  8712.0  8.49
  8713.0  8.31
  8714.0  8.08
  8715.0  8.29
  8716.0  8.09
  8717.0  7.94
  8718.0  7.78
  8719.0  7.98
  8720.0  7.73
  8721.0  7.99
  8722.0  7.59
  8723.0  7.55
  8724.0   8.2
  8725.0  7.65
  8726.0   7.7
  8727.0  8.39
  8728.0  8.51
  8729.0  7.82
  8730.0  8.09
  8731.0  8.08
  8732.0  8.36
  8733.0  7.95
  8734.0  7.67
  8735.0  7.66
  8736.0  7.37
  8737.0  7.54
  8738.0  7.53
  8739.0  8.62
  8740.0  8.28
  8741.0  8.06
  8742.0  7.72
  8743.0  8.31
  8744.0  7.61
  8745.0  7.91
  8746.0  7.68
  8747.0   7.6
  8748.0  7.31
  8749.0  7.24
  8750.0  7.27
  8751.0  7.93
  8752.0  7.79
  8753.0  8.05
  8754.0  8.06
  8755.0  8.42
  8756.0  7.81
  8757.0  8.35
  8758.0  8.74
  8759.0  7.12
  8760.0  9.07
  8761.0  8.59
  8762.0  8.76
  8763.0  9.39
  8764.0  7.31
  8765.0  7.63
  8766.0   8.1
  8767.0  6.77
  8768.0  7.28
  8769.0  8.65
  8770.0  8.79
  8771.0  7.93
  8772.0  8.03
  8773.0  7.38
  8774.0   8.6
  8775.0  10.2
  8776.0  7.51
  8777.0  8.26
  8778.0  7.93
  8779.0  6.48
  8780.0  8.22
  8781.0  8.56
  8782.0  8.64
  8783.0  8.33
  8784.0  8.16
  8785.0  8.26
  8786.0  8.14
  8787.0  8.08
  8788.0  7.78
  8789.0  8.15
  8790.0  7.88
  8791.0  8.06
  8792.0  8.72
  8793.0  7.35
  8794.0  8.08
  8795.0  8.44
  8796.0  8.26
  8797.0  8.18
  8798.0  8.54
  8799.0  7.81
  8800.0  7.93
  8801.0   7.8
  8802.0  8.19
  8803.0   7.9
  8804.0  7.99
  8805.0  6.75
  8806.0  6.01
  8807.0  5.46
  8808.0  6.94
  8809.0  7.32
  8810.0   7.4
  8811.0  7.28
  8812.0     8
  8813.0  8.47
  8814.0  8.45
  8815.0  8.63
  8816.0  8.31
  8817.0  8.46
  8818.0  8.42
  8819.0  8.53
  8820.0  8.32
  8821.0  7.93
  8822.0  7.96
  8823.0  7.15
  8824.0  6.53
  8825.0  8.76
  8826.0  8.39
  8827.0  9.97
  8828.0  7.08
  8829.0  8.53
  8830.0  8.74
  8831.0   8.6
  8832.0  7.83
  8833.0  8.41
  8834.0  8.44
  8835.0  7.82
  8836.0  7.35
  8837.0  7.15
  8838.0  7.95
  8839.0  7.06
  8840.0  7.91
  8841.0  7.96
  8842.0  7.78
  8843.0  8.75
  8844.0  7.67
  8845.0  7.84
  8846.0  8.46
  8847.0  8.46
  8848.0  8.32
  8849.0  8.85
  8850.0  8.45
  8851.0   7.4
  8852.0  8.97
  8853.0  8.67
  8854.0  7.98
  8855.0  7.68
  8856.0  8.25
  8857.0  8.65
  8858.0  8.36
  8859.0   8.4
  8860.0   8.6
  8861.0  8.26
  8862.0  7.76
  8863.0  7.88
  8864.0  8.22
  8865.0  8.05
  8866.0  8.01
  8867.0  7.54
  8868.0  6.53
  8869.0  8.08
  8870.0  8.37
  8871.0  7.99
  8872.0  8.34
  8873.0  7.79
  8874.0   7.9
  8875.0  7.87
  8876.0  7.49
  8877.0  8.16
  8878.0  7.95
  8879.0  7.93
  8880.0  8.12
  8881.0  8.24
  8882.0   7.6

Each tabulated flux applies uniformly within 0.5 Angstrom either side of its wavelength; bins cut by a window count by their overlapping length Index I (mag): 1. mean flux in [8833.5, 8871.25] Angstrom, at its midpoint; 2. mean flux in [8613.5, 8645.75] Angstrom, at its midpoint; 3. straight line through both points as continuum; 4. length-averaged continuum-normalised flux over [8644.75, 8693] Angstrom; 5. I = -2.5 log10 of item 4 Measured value 0.08 mag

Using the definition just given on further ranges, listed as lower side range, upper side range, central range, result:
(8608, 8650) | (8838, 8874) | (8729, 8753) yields 0.04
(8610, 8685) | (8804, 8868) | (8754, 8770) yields -0.03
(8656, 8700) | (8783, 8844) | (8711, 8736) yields -0.04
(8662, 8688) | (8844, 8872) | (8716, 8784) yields -0.02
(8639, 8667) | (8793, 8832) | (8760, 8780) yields -0.04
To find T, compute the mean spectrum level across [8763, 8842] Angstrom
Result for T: 7.96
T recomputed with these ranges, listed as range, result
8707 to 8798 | 8.03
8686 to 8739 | 7.94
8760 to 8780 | 8.11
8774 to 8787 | 8.23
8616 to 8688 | 7.81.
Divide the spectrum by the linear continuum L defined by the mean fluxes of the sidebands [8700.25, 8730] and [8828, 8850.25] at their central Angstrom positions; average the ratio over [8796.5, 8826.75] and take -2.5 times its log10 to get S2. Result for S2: 0.04 mag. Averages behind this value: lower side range 8.06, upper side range 8.08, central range 7.81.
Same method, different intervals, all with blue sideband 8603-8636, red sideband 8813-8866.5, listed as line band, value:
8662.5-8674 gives 0.11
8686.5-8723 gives 0.03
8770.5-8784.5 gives 0.00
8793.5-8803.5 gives 0.01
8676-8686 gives 0.02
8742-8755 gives 0.06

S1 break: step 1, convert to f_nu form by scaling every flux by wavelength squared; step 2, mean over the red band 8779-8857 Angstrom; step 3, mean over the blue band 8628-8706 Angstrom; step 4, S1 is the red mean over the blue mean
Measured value 1.06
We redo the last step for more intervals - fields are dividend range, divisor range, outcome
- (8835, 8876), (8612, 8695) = 1.08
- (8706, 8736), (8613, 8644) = 1.00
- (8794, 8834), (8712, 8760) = 1.02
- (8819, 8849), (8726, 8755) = 1.05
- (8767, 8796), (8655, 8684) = 1.12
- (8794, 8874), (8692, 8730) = 1.02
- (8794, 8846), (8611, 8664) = 1.05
